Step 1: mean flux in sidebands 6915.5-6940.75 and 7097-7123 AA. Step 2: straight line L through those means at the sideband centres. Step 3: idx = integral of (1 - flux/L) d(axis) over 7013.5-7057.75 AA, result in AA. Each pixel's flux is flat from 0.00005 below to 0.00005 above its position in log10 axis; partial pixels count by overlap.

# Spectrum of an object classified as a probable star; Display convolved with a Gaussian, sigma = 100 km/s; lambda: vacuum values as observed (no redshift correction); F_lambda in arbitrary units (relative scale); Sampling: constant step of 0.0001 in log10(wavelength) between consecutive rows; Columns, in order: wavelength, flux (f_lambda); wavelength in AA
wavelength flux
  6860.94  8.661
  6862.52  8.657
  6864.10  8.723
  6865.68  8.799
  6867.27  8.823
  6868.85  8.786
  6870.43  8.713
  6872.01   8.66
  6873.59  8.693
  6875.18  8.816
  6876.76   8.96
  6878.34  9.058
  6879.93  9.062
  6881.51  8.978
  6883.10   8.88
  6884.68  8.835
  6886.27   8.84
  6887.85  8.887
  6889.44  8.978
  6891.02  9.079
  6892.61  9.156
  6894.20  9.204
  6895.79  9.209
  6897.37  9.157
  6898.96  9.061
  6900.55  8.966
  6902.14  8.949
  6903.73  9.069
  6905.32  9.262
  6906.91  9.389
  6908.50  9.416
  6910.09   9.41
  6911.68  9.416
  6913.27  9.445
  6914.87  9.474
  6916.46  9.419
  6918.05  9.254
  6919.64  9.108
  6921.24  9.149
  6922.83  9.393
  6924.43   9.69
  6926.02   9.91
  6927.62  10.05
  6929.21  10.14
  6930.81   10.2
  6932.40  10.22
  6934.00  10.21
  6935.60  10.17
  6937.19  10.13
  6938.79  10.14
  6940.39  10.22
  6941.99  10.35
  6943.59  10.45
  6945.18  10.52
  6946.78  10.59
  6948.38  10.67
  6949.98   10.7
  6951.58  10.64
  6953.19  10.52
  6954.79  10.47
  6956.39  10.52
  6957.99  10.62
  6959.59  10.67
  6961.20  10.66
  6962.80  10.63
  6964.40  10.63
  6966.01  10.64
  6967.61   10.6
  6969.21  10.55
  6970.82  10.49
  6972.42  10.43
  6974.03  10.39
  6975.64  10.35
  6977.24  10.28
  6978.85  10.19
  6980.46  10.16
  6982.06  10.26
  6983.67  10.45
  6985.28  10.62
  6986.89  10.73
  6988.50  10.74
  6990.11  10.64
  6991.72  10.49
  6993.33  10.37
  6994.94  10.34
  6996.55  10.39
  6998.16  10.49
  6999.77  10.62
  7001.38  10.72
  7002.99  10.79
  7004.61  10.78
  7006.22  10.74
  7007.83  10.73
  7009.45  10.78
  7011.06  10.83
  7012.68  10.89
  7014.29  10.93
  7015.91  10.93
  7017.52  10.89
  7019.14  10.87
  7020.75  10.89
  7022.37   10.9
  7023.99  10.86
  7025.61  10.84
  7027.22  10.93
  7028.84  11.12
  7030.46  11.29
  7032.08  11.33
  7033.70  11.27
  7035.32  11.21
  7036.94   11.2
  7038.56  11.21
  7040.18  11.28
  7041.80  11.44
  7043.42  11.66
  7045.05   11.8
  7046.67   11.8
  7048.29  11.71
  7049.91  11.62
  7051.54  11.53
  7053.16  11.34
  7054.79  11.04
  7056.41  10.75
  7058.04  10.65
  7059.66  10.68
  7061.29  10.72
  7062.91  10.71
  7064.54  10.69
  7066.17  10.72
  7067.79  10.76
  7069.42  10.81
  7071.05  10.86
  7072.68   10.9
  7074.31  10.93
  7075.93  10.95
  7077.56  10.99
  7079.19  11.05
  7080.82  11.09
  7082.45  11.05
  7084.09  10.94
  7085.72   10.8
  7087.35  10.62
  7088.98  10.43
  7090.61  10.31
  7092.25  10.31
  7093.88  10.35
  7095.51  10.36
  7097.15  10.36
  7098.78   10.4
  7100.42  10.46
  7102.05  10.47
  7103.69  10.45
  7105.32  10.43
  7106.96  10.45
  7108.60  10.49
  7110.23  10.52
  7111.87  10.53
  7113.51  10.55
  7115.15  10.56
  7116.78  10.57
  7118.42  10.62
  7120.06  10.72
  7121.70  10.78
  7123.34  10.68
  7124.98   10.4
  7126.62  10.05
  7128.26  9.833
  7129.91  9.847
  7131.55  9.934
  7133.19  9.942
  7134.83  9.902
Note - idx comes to -4.13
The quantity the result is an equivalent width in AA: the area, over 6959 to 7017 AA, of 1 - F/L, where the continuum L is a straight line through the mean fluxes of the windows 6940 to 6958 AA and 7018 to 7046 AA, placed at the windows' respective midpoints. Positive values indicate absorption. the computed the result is 1.3 AA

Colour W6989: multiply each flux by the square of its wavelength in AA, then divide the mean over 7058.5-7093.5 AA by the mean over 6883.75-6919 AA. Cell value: 1.2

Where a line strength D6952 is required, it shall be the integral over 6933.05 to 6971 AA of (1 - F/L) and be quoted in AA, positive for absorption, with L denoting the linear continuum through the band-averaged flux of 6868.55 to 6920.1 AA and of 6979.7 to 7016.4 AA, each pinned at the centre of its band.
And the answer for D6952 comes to -2.1 AA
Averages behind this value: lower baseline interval 9.08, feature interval 10.5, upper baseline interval 10.6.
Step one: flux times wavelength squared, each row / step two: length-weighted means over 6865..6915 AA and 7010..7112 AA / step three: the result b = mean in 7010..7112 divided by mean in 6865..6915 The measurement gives 1.27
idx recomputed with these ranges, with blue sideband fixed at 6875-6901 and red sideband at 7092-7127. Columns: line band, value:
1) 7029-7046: -2.3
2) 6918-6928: -0.3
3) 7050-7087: -2.5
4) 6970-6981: -0.8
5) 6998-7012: -1.3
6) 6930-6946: -1.6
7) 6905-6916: -0.3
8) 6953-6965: -1.4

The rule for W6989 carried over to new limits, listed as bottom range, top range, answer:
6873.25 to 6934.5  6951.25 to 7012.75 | 1.16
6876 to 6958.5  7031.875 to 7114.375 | 1.18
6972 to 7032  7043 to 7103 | 1.04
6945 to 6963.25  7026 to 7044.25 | 1.09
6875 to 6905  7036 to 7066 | 1.30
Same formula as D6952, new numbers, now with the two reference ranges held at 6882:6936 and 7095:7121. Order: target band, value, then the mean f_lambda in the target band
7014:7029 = -1.3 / 10.9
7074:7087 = -0.8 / 11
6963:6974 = -1.0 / 10.6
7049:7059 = -0.9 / 11.2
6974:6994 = -1.3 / 10.4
